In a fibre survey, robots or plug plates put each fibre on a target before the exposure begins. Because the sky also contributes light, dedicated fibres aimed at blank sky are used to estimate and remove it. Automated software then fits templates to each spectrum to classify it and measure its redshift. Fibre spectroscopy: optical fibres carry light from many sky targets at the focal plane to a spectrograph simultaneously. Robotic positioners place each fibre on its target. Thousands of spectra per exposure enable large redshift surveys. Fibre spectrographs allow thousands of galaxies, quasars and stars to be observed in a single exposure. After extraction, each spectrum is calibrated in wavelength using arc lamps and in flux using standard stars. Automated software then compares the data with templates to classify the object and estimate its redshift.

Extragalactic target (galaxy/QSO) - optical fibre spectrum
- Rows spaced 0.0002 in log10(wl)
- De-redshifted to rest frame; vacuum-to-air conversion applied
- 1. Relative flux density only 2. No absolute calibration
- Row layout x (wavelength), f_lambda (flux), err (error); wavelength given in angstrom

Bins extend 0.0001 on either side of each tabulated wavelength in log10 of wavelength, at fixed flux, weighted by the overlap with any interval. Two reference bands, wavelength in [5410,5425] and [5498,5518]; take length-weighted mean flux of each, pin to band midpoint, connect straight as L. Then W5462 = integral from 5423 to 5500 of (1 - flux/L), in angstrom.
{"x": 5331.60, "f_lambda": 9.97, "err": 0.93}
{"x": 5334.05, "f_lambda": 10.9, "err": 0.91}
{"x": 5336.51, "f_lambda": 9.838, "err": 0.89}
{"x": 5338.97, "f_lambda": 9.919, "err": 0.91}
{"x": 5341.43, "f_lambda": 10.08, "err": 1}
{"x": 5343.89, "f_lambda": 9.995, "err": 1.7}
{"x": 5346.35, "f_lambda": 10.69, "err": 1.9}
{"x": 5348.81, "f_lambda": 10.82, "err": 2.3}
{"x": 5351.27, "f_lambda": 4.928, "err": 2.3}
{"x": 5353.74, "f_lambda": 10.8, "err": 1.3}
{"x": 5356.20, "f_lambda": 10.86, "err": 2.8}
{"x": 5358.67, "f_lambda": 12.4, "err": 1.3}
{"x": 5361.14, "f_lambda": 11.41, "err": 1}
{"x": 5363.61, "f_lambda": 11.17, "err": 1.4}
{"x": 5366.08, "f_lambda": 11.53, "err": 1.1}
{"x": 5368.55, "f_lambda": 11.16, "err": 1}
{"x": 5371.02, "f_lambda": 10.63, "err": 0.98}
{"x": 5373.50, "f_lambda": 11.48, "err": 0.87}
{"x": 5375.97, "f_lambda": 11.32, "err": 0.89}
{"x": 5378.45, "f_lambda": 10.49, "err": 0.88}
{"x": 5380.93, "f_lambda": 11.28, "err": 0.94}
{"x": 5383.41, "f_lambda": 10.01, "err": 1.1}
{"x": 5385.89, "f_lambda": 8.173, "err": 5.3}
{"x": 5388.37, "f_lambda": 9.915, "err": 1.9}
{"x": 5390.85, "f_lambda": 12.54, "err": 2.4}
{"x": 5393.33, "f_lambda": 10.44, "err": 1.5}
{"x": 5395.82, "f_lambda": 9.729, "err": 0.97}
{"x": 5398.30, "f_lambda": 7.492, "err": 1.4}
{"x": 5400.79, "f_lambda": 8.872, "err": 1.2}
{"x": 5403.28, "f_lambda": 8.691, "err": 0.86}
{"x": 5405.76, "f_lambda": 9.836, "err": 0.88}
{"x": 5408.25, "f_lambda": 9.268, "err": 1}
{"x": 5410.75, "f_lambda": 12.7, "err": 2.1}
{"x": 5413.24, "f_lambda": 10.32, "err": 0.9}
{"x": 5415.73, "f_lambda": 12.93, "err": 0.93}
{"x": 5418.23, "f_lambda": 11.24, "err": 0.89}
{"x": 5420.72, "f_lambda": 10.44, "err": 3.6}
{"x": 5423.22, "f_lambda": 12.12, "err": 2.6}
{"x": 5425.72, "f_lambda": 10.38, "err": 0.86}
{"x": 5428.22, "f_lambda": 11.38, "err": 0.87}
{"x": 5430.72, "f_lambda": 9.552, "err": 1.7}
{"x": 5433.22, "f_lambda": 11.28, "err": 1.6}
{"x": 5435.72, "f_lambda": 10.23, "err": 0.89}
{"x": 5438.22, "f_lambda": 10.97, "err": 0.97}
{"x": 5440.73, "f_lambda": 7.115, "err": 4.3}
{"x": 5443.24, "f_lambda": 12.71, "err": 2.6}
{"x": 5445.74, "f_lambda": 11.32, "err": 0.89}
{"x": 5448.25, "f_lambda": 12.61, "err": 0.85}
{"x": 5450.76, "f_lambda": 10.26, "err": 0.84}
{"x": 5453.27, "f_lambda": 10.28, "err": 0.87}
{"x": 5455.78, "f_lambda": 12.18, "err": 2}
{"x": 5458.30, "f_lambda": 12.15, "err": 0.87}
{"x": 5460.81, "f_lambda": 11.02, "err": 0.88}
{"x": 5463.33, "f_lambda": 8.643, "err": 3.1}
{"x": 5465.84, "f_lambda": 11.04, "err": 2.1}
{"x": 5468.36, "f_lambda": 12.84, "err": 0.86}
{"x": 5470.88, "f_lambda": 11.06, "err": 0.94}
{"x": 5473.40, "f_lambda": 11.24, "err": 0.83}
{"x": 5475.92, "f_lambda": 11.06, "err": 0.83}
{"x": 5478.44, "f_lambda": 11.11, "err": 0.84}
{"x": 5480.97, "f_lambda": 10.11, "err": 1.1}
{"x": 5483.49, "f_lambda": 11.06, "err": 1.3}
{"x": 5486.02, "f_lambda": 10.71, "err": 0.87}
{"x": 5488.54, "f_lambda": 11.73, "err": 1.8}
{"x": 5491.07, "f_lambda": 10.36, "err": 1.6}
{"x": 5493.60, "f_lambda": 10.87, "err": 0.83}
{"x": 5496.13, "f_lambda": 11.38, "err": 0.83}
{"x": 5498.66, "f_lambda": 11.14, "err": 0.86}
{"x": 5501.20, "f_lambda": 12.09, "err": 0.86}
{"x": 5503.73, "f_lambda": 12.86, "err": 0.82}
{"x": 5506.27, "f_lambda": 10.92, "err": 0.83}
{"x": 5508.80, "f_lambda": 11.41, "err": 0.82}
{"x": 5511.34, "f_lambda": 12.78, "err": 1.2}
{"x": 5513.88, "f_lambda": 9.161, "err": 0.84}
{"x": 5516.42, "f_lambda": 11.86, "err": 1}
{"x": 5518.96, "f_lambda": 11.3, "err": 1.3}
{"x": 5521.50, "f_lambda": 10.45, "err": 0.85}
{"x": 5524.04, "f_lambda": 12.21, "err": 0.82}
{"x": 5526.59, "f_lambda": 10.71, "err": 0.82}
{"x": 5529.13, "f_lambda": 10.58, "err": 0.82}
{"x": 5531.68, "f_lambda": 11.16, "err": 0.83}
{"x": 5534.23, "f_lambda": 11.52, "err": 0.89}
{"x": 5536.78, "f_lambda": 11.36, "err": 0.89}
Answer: 3.9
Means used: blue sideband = 11.5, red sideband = 11.5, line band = 11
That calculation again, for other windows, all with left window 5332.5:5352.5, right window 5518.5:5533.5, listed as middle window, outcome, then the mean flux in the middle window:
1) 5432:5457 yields -1.1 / 10.9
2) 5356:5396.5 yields -3.9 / 10.9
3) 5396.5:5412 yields 1.0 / 9.49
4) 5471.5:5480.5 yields -0.3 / 11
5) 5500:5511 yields -1.0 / 11.9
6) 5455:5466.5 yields -0.4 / 11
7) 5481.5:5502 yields -0.6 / 11.1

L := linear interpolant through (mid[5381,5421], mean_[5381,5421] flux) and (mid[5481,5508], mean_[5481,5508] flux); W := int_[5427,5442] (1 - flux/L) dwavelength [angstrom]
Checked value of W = 0.7 angstrom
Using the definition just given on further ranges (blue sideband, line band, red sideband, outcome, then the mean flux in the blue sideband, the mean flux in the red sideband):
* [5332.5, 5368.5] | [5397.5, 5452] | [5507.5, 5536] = 0.98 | 10.4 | 11.2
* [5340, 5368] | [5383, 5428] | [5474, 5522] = 1.68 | 10.4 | 11.2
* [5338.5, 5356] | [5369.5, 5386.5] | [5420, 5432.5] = -0.79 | 9.67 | 10.8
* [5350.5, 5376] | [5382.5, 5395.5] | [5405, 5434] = 0.81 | 10.8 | 11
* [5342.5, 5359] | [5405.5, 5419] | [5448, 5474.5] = -0.65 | 9.95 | 11.2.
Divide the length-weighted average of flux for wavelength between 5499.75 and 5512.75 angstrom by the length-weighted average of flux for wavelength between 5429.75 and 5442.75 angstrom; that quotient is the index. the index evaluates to 1.20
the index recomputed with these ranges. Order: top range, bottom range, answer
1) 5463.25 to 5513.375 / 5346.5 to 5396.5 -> 1.06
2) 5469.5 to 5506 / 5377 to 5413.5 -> 1.12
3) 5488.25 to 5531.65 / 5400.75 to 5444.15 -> 1.06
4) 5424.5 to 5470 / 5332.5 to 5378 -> 1.03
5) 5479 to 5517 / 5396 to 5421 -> 1.10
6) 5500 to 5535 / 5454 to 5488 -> 1.02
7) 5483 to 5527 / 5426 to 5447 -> 1.07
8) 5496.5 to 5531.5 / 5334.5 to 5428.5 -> 1.09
